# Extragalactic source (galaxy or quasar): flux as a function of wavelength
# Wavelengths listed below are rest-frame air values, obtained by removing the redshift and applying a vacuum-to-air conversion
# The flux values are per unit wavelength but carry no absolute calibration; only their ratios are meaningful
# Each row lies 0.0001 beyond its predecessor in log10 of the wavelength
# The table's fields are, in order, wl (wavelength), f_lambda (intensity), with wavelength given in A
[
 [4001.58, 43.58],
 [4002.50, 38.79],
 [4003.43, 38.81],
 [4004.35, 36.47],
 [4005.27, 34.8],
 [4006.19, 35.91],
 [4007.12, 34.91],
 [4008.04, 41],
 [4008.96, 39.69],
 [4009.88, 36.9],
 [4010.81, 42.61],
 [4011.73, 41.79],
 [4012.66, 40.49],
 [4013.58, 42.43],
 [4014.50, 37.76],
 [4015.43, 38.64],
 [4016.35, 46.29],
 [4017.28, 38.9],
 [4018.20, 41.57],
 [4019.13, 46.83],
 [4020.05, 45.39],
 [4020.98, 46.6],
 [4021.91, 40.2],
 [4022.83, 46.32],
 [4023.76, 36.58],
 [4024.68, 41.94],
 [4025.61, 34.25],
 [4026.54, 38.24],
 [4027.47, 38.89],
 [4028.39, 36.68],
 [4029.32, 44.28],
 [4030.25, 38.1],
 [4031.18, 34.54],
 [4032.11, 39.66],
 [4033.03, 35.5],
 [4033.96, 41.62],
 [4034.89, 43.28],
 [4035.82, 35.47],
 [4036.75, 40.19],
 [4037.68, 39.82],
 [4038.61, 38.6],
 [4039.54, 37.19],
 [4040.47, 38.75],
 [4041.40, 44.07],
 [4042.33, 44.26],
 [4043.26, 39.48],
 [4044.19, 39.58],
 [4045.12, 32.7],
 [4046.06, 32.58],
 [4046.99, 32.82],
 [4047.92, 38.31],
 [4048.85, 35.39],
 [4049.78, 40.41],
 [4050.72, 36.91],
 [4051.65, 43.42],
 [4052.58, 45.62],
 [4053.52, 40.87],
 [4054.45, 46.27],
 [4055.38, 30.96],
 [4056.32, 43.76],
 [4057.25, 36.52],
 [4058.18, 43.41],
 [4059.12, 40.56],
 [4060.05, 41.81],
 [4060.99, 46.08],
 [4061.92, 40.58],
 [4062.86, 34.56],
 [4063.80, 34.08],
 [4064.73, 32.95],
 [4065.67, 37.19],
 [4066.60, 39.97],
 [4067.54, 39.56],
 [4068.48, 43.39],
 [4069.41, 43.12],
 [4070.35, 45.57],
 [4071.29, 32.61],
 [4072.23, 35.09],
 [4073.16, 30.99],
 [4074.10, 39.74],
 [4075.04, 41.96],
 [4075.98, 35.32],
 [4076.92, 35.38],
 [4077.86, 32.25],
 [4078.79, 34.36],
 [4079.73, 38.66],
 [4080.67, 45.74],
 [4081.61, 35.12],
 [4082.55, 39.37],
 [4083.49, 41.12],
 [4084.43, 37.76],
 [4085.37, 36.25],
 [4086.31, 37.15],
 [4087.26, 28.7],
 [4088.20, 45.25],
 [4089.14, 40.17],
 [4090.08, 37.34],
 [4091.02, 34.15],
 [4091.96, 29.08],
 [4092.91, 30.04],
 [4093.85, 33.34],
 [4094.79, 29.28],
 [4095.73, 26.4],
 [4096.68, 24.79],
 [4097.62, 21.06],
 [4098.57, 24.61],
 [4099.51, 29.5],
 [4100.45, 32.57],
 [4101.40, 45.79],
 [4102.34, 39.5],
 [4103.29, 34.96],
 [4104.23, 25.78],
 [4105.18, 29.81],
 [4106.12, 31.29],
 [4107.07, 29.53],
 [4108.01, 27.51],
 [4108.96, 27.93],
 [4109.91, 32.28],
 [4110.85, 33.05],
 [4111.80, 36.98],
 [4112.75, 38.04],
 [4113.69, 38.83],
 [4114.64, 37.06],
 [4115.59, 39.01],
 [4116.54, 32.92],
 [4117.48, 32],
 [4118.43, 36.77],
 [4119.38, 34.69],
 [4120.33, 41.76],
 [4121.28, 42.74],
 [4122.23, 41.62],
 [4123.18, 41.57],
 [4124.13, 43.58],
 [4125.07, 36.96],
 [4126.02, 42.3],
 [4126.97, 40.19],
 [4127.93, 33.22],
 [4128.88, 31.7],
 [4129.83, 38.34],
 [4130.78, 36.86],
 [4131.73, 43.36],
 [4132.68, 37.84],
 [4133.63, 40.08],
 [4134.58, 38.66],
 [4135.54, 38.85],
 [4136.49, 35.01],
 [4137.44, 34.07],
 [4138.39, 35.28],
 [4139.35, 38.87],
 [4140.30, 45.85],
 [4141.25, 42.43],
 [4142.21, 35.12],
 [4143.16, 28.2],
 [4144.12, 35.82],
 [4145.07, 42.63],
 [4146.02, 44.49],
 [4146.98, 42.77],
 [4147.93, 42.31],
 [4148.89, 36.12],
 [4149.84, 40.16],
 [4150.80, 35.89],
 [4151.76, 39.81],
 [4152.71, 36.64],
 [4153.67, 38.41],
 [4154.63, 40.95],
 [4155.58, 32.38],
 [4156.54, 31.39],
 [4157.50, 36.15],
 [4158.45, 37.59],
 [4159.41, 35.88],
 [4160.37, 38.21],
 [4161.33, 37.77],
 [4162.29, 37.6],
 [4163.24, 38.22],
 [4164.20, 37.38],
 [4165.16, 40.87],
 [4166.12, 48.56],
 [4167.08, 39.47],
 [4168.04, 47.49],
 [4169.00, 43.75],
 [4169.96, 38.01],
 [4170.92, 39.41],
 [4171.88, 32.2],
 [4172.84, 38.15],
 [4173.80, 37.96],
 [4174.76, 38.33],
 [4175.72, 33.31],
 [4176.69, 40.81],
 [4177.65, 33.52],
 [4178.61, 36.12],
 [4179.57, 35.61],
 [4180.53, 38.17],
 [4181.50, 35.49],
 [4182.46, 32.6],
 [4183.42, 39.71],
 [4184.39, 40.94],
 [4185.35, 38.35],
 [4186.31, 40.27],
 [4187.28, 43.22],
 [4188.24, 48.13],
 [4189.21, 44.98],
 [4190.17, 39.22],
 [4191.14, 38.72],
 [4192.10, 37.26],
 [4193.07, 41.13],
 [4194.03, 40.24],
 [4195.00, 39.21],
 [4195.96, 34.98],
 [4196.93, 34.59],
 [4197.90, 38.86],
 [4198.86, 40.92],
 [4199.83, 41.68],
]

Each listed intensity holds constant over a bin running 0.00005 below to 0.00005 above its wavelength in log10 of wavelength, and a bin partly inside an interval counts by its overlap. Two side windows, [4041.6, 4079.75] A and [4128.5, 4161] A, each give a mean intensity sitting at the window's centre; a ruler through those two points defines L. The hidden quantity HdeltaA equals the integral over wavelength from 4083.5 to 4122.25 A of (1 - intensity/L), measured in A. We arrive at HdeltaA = 4.45 A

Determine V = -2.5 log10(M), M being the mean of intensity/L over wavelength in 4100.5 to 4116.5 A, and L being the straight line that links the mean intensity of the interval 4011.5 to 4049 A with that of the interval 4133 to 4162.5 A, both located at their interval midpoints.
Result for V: 0.13 mag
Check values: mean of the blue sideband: 39.7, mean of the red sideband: 37.9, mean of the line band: 34.1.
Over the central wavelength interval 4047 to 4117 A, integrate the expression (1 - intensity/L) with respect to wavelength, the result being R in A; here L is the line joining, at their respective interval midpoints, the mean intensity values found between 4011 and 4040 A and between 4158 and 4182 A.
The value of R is 6.1 A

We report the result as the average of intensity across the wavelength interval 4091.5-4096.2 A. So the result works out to 29.6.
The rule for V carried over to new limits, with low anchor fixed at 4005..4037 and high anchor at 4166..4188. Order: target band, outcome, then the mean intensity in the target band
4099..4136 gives 0.083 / 36.3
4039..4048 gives 0.051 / 38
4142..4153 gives 0.014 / 38.5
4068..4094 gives 0.066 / 37.2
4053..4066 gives 0.010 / 39.3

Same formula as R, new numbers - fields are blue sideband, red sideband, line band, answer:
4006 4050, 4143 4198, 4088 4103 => 2.5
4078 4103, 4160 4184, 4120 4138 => -1.3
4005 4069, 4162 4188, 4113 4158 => 1.1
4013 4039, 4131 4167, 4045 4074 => 0.8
